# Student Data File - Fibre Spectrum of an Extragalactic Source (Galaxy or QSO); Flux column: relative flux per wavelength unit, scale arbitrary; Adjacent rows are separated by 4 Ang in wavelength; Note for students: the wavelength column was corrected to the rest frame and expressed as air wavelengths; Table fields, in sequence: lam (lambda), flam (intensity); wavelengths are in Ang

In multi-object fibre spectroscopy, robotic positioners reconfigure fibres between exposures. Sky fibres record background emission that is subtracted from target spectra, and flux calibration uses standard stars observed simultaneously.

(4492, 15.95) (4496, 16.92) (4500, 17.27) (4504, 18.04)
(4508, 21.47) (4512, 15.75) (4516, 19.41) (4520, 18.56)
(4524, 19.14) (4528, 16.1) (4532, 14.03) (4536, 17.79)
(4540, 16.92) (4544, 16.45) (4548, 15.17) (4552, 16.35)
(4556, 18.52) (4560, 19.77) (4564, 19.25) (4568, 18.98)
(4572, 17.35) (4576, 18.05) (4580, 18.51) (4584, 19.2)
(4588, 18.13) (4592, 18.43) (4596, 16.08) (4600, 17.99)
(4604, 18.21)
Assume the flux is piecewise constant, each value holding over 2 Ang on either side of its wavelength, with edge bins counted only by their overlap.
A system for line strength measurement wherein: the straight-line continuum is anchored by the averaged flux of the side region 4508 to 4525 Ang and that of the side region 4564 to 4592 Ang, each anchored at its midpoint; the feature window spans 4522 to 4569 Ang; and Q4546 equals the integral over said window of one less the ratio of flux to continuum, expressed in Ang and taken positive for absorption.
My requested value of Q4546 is 2.9 Ang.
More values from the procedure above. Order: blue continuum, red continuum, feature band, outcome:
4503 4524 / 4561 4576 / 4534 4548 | 1.4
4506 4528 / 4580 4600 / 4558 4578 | -0.5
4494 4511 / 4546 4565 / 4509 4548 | 1.9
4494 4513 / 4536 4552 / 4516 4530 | -0.7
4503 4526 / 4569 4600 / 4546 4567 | 0.5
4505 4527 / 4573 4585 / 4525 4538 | 1.7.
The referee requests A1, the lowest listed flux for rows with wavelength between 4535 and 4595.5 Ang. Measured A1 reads 15.17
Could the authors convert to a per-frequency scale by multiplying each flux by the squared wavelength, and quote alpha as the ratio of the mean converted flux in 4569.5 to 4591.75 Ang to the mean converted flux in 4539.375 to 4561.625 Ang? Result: 1.08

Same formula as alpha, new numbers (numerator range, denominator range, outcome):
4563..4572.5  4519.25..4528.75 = 1.05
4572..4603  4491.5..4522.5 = 1.03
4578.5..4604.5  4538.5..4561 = 1.08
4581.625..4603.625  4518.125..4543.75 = 1.08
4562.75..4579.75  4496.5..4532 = 1.05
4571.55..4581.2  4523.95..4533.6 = 1.15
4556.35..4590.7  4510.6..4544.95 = 1.11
